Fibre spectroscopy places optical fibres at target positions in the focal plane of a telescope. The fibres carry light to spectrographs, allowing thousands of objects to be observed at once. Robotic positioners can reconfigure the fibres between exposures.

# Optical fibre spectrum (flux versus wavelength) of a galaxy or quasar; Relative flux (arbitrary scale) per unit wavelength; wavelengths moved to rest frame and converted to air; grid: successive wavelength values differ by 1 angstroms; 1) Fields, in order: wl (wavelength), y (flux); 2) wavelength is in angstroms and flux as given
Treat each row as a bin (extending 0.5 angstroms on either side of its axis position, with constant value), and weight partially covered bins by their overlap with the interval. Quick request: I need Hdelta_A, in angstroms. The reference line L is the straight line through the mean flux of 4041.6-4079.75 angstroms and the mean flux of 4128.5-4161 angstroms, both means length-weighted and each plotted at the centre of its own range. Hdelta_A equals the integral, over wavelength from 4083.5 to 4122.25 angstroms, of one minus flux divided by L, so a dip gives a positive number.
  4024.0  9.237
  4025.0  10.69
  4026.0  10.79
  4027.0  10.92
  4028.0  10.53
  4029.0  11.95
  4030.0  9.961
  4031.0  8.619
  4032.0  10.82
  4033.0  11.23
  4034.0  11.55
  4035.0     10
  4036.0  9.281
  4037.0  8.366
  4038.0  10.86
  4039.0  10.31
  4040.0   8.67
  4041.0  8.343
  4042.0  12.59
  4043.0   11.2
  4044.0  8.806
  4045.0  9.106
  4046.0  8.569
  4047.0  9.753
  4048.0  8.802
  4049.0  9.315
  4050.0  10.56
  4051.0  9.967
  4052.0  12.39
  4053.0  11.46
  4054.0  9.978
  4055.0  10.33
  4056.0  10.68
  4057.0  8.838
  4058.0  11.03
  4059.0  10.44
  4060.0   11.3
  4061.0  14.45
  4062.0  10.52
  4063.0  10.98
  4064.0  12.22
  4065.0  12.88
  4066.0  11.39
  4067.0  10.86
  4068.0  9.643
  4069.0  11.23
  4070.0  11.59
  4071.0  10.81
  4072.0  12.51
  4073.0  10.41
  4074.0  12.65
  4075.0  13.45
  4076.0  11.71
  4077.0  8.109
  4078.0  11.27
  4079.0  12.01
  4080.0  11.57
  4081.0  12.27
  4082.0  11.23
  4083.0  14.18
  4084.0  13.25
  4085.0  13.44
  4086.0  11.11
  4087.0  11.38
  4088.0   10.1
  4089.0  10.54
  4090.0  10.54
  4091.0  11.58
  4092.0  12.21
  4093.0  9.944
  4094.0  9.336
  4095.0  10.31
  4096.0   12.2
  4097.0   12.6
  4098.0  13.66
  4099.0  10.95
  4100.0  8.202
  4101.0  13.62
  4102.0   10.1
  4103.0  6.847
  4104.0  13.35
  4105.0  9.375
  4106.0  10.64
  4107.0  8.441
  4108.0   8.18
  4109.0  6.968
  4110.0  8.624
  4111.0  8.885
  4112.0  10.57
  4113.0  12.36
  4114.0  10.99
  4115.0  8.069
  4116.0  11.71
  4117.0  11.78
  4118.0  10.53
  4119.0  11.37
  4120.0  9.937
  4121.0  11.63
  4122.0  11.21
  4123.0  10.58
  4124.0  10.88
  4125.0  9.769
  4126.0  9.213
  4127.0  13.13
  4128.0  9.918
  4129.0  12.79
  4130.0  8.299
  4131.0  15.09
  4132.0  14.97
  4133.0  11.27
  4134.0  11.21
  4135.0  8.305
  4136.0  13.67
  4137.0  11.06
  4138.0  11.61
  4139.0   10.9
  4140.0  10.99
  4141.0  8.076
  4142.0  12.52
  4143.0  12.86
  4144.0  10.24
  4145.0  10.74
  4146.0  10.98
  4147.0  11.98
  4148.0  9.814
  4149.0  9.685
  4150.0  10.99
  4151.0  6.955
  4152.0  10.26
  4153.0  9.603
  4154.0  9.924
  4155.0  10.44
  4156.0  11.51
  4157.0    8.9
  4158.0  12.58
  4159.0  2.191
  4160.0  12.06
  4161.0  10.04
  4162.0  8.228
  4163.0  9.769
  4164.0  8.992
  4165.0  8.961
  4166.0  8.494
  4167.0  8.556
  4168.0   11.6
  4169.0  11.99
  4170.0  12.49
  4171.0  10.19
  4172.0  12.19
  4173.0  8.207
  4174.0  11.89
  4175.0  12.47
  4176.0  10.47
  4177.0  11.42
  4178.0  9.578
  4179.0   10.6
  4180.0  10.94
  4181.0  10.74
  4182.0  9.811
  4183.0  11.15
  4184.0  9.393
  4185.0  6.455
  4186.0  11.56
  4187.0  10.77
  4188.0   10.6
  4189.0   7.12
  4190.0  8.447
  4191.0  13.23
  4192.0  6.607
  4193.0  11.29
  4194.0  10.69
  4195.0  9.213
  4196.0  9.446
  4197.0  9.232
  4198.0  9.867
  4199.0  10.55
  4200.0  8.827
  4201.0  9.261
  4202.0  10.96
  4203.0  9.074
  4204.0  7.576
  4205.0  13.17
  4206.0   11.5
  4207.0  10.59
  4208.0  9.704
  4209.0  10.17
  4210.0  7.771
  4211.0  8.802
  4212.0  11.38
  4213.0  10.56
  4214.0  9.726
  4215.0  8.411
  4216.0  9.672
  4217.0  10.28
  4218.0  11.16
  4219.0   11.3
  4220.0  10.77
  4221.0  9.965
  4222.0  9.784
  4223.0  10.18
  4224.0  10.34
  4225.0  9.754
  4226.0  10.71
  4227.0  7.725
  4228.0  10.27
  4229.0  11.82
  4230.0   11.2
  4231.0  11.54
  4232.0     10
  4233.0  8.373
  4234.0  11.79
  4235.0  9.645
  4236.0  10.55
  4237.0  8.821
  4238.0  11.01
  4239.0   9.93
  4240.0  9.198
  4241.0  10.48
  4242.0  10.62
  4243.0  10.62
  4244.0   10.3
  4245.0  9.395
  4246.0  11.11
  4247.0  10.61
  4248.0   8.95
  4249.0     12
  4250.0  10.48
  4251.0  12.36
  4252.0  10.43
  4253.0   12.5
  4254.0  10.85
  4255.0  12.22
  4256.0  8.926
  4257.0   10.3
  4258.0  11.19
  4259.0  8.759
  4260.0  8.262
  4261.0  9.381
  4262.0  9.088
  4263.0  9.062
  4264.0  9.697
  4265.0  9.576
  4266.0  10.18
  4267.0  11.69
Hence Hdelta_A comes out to 0.4 angstroms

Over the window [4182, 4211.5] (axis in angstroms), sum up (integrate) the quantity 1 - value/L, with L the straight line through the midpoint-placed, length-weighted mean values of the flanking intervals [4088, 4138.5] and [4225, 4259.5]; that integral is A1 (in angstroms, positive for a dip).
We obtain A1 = 2.20 angstroms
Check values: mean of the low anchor 10.8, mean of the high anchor 10.4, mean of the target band 9.76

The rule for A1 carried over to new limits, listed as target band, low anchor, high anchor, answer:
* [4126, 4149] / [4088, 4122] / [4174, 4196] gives -2.1 angstroms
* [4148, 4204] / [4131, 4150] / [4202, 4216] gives 3.4 angstroms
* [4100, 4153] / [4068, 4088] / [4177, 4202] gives 1.3 angstroms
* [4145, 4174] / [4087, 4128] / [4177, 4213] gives 0.6 angstroms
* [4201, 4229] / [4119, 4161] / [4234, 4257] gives 1.3 angstroms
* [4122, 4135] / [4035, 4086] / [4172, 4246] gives -0.9 angstroms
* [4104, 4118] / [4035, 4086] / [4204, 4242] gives 1.0 angstroms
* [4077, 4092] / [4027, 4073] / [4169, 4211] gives -1.7 angstroms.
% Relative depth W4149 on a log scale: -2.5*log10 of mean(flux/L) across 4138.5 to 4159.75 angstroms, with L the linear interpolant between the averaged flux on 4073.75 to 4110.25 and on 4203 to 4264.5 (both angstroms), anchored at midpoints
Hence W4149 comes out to 0.06 mag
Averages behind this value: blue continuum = 11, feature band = 10.1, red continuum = 10.2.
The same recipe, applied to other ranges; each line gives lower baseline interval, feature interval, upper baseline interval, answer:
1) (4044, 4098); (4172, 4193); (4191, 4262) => 0.03 mag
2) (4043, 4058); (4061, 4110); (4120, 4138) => -0.05 mag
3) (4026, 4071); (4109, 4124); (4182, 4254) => -0.01 mag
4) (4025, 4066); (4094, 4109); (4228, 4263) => 0.00 mag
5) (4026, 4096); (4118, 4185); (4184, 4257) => -0.01 mag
